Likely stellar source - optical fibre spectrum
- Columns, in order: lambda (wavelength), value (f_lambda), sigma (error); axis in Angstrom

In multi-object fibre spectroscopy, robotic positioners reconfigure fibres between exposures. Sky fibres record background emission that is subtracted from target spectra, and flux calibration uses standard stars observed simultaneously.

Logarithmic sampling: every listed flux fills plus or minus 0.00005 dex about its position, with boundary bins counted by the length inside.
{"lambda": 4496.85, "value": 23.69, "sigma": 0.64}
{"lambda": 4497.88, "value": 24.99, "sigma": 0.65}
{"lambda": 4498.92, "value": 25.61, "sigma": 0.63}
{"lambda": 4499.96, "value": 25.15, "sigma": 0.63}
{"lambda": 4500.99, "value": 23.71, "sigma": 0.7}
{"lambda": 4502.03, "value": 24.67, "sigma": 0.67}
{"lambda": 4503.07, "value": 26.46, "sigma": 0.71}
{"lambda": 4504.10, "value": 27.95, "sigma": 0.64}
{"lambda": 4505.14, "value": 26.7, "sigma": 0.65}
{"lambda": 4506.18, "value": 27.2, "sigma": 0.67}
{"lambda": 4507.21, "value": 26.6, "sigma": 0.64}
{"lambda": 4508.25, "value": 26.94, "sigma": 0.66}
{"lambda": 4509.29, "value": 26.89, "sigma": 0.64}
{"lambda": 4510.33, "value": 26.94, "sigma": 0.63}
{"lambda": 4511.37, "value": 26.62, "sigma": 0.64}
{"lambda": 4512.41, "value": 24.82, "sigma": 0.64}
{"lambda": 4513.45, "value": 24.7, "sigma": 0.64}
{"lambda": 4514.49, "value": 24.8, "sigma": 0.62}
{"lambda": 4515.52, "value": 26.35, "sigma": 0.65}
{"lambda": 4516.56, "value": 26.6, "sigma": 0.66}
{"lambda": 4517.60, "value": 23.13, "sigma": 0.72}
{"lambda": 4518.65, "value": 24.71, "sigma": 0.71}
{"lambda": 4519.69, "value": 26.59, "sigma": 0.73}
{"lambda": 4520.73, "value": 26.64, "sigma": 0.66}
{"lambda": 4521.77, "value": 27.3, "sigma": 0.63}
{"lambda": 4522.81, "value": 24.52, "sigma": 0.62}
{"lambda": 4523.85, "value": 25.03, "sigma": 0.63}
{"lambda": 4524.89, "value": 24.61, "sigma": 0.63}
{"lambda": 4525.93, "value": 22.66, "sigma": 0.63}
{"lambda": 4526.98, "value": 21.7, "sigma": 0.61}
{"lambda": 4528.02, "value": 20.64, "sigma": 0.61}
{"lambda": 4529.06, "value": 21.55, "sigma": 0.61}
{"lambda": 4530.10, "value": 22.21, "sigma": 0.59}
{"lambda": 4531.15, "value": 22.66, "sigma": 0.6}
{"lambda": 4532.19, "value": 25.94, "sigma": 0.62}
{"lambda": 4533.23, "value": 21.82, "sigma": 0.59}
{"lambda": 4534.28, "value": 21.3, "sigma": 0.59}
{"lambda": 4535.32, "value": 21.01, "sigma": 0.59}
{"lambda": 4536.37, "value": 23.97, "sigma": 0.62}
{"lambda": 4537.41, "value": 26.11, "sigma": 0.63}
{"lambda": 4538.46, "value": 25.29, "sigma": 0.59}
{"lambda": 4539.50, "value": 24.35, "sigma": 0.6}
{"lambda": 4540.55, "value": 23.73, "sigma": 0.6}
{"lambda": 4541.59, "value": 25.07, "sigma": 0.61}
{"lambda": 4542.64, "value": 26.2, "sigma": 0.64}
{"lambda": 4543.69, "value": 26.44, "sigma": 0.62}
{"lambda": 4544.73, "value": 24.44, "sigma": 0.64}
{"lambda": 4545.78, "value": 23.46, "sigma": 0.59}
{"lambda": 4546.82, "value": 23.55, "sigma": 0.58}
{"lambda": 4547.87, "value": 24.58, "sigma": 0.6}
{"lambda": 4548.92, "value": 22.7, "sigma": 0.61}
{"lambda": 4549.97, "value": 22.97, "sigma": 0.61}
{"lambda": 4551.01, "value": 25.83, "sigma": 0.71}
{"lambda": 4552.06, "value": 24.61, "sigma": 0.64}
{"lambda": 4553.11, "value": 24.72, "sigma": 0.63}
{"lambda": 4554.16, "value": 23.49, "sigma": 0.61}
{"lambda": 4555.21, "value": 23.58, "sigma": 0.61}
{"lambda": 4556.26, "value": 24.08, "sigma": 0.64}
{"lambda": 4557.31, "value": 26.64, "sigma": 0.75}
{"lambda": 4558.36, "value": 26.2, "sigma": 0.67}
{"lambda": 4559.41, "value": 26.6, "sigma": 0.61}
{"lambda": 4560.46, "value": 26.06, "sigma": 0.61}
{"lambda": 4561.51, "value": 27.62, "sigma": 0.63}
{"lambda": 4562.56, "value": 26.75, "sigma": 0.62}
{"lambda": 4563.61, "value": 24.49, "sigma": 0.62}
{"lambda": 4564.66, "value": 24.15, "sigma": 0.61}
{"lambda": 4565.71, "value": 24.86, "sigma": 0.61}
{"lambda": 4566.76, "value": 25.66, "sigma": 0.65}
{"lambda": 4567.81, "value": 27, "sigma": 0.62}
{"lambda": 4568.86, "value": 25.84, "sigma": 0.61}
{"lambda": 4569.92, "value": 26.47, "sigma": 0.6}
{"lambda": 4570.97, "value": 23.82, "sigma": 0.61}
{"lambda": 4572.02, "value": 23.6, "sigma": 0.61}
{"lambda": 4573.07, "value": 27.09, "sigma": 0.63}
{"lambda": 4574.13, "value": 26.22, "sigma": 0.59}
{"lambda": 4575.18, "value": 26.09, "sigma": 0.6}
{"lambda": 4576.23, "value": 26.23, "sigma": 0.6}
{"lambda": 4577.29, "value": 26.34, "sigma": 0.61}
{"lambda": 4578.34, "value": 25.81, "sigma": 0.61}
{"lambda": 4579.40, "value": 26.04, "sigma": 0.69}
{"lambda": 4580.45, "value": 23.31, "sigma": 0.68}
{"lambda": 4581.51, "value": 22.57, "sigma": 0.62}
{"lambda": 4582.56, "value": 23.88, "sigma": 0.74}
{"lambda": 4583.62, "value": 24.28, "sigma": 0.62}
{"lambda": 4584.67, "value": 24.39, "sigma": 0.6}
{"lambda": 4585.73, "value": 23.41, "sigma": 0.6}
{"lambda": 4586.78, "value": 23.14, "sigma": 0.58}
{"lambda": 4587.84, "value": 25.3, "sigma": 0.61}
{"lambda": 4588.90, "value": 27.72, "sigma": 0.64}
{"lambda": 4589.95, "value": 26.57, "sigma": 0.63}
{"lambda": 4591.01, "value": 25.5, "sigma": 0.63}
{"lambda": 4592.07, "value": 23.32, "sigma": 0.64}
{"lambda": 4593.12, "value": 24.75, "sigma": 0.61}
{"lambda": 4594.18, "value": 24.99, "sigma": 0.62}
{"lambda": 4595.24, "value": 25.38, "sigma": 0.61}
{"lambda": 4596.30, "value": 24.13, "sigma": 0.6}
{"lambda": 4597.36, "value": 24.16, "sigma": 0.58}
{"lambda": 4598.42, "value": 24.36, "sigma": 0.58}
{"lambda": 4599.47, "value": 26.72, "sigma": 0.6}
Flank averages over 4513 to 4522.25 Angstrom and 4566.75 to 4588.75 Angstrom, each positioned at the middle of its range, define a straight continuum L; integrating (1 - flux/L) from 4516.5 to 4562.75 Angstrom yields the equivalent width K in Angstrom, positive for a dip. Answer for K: 1.90 Angstrom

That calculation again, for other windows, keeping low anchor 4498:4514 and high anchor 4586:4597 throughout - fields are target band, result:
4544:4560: 0.60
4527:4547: 1.58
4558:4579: -0.46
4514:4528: 0.56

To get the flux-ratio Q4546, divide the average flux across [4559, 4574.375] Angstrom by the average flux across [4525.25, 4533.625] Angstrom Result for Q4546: 1.1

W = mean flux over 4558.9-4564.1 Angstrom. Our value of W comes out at 26.3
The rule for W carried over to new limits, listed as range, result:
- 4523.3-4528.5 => 23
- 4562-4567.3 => 25.2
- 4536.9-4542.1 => 24.9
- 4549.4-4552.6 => 24.5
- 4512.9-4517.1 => 25.6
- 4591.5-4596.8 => 24.5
